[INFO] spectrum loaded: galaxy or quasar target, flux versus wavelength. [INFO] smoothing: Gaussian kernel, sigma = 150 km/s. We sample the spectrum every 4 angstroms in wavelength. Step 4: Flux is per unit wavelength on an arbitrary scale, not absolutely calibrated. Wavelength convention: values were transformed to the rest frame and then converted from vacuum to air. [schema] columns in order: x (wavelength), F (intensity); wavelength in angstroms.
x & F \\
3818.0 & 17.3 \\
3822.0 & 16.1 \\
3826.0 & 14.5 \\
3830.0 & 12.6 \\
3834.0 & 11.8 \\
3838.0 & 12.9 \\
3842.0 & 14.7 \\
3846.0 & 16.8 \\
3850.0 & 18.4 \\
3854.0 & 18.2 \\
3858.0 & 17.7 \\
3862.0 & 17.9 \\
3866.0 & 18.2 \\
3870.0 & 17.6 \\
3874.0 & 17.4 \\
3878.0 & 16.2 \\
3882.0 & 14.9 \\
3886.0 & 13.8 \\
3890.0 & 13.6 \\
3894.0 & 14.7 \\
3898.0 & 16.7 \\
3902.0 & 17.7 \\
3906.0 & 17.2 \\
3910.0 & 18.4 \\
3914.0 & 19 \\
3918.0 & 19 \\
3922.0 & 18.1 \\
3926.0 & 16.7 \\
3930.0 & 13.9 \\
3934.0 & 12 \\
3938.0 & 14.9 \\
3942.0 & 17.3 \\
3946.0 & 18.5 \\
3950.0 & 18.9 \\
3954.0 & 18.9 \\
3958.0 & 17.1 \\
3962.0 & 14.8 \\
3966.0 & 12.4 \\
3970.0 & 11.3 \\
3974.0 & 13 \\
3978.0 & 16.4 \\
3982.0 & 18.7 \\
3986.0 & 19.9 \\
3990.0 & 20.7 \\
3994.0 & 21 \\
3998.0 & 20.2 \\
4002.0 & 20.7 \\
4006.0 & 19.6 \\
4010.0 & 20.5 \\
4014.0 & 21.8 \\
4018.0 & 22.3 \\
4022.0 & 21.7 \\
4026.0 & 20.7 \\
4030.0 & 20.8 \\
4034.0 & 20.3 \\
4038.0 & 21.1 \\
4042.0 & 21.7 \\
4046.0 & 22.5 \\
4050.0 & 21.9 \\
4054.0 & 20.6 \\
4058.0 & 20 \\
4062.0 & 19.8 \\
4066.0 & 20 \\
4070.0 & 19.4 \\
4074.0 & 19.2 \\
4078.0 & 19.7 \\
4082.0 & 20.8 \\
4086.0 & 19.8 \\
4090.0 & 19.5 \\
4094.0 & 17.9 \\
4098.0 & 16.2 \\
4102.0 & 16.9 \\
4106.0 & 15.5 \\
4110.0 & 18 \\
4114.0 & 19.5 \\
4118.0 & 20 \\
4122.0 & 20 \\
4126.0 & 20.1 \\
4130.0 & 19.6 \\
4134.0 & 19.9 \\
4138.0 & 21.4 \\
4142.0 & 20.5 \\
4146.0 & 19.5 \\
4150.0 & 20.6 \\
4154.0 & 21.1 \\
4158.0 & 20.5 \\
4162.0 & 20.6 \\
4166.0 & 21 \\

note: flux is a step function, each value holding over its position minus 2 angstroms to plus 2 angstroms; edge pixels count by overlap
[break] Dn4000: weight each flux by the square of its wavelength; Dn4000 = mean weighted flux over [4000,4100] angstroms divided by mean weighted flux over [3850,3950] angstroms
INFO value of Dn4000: 1.31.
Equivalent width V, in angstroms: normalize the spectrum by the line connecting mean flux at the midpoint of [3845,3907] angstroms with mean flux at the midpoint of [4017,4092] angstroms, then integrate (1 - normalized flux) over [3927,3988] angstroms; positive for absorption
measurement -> 8.6 angstroms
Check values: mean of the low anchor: 16.7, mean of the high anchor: 20.6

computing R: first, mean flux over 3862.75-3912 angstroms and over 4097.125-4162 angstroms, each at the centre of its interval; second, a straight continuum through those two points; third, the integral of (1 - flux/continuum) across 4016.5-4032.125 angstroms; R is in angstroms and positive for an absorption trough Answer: -2.78 angstroms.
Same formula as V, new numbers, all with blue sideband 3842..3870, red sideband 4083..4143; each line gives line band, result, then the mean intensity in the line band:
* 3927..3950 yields 3.0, 15.7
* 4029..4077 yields -4.9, 20.6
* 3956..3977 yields 5.0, 13.8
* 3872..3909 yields 4.0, 15.9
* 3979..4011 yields -2.9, 20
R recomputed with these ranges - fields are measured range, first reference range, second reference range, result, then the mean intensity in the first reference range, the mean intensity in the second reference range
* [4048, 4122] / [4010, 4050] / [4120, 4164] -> 6.10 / 21.4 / 20.3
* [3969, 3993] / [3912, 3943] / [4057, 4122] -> 0.18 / 16.3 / 18.9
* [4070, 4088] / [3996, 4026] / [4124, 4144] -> 0.67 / 21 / 20.3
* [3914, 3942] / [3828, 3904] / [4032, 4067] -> 2.31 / 15.9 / 20.9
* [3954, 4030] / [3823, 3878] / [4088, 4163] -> -3.40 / 16.1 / 19.3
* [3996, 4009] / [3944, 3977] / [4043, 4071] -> -1.72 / 15.6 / 20.7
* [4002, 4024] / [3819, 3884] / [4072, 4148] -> -3.86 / 16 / 19.2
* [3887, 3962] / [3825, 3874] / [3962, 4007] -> 0.48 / 16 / 17.5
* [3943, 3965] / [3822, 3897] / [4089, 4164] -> -0.54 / 15.7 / 19.3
